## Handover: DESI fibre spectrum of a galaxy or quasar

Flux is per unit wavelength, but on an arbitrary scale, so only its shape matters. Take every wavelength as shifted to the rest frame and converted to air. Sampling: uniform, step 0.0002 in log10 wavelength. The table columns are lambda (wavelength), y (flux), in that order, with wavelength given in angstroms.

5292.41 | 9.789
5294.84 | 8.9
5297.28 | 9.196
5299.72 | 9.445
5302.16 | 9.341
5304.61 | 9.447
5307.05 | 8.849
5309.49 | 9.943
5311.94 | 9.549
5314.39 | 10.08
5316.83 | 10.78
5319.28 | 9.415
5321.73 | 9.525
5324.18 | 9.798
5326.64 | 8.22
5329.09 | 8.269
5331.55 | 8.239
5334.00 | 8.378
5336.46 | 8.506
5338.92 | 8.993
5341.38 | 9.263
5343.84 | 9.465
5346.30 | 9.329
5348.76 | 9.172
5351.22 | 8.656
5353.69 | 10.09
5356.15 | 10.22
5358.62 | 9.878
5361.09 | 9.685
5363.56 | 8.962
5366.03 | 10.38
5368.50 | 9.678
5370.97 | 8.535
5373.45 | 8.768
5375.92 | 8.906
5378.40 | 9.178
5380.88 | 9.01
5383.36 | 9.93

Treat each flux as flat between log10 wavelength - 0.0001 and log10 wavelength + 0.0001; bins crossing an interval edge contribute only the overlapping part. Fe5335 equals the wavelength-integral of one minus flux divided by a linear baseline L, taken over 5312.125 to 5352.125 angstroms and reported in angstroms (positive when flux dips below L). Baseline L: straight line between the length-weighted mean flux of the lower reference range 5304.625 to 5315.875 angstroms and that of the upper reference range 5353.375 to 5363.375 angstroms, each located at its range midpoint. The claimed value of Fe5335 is 2.4 angstroms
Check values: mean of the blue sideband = 9.62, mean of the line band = 9.15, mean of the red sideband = 9.85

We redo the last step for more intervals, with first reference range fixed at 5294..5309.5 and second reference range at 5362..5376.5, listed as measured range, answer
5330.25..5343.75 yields 0.74 angstroms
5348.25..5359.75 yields -0.49 angstroms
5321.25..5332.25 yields 0.55 angstroms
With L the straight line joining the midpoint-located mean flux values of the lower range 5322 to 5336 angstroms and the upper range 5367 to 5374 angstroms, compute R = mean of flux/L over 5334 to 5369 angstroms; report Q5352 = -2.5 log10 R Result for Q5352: -0.06 mag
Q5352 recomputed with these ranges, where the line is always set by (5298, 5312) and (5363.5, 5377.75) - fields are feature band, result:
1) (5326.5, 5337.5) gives 0.123 mag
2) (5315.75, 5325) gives -0.057 mag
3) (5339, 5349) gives 0.001 mag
